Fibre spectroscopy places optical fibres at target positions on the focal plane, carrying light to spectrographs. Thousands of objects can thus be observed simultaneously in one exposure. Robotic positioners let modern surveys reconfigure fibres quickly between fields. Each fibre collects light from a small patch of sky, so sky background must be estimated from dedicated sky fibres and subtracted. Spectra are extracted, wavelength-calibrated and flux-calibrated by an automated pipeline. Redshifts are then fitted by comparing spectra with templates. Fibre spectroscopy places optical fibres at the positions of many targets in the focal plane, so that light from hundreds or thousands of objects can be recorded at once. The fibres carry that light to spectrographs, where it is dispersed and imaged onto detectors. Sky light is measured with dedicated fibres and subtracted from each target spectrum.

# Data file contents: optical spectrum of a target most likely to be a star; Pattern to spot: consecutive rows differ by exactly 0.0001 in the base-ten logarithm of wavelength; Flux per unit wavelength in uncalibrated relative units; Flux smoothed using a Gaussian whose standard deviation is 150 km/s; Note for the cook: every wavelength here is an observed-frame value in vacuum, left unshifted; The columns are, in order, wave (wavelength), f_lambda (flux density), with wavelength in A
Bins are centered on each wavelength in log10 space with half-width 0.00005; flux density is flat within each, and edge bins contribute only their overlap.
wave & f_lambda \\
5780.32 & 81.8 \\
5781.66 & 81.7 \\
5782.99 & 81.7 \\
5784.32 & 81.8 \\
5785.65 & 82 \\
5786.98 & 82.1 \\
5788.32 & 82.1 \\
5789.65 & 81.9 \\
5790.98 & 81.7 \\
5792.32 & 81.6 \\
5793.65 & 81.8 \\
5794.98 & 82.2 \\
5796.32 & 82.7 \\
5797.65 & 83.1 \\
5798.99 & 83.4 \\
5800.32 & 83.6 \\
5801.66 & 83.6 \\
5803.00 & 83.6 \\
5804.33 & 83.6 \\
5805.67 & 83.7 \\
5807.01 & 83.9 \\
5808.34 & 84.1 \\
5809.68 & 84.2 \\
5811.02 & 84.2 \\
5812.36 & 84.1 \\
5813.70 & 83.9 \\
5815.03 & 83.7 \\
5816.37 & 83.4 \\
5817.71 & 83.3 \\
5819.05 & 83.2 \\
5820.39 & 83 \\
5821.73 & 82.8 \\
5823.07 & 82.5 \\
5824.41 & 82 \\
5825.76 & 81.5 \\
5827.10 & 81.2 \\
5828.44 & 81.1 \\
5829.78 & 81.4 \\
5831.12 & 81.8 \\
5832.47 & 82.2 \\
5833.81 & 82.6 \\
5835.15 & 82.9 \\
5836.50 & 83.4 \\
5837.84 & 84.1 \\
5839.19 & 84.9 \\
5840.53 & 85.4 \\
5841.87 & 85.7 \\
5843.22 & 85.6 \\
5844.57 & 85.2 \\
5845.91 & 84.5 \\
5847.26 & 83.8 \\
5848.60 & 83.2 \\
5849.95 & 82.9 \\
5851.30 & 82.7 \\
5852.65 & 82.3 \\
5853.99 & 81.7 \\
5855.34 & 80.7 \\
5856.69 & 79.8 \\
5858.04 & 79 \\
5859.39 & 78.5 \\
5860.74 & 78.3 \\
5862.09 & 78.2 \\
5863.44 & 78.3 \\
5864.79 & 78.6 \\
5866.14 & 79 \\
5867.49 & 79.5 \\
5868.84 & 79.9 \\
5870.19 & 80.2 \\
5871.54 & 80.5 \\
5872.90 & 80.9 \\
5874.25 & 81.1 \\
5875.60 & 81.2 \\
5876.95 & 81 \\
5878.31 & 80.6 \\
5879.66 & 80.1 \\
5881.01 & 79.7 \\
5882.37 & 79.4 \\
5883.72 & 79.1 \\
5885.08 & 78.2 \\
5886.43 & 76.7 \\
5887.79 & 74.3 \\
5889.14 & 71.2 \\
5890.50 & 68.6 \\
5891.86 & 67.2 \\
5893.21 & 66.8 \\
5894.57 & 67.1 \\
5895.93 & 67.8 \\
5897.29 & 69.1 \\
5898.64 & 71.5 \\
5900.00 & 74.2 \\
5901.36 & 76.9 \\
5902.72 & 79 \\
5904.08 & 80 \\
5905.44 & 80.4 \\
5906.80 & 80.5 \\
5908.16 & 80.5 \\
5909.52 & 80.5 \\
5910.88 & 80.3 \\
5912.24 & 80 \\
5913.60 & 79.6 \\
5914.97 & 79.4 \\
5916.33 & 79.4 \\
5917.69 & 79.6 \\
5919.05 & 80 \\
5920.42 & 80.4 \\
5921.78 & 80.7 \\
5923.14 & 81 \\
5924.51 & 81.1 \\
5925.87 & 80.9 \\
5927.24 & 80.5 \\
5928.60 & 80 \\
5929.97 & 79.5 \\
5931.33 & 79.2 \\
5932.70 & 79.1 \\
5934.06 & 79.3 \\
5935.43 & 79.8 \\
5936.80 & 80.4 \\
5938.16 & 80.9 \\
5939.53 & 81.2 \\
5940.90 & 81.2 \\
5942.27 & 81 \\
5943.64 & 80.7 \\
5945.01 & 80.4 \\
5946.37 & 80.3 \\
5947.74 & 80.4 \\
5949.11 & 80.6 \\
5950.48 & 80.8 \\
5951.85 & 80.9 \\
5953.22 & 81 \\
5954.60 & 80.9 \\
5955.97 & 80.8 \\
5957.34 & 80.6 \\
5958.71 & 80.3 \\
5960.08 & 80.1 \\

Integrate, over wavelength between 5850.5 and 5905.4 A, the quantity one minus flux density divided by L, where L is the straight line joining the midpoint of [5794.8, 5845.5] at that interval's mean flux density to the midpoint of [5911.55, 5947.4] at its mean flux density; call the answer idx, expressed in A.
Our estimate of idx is 2.99 A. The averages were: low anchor 83.4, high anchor 80.2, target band 77.3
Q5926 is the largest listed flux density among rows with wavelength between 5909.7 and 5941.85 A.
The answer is 81.2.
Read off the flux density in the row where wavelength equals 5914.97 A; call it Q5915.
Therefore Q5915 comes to 79.4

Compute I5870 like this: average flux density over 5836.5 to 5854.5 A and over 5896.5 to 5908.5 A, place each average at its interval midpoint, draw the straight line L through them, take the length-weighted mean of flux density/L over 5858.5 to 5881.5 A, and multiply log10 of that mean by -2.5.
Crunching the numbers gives 0.02 mag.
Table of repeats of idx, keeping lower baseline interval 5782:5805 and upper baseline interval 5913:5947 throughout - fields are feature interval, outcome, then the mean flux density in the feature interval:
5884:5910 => 2.1 A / 74.3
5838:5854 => -0.5 A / 84.1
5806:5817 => -0.2 A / 84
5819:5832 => 0.0 A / 82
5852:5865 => 0.3 A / 79.6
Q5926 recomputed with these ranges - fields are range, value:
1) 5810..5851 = 85.7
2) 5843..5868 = 85.6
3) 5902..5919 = 80.5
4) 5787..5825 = 84.2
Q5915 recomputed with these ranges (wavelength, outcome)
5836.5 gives 83.4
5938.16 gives 80.9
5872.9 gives 80.9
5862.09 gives 78.2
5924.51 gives 81.1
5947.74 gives 80.4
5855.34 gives 80.7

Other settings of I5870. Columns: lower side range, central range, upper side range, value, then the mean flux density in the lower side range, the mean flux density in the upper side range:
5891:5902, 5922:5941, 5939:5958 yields -0.04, 70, 80.8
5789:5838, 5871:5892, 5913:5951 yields 0.05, 82.9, 80.3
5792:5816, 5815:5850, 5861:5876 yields -0.02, 83.4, 79.7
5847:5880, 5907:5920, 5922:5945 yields 0.01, 80.4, 80.4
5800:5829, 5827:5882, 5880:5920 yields -0.02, 83.2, 76.2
